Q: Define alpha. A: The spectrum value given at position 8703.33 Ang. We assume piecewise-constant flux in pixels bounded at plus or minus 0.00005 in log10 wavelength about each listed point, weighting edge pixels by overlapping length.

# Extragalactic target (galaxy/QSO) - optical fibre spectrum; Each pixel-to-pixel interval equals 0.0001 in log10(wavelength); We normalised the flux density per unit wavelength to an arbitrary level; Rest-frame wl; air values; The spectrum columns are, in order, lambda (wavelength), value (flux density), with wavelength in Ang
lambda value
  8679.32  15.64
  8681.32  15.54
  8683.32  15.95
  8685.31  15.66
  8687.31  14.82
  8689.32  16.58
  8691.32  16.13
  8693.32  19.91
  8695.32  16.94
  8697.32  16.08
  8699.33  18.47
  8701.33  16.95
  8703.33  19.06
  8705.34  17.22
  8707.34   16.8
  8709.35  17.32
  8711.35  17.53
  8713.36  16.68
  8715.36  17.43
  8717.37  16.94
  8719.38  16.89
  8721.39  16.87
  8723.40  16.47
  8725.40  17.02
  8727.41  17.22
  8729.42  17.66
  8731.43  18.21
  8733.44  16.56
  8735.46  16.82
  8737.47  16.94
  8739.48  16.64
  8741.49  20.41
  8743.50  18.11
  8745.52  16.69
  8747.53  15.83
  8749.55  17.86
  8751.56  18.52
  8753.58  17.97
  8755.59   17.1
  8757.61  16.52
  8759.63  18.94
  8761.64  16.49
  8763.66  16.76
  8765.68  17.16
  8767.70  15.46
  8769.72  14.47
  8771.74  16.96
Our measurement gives 19.06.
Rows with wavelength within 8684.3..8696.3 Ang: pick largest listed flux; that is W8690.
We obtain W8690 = 19.91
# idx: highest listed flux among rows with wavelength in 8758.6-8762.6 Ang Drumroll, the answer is 18.94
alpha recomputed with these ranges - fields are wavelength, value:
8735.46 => 16.82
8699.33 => 18.47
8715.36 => 17.43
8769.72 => 14.47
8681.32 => 15.54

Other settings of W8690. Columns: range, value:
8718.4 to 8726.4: 17.02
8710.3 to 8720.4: 17.53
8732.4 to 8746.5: 20.41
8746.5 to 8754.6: 18.52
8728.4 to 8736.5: 18.21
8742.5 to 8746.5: 18.11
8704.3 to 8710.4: 17.32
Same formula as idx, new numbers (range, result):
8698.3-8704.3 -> 19.06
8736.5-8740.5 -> 16.94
